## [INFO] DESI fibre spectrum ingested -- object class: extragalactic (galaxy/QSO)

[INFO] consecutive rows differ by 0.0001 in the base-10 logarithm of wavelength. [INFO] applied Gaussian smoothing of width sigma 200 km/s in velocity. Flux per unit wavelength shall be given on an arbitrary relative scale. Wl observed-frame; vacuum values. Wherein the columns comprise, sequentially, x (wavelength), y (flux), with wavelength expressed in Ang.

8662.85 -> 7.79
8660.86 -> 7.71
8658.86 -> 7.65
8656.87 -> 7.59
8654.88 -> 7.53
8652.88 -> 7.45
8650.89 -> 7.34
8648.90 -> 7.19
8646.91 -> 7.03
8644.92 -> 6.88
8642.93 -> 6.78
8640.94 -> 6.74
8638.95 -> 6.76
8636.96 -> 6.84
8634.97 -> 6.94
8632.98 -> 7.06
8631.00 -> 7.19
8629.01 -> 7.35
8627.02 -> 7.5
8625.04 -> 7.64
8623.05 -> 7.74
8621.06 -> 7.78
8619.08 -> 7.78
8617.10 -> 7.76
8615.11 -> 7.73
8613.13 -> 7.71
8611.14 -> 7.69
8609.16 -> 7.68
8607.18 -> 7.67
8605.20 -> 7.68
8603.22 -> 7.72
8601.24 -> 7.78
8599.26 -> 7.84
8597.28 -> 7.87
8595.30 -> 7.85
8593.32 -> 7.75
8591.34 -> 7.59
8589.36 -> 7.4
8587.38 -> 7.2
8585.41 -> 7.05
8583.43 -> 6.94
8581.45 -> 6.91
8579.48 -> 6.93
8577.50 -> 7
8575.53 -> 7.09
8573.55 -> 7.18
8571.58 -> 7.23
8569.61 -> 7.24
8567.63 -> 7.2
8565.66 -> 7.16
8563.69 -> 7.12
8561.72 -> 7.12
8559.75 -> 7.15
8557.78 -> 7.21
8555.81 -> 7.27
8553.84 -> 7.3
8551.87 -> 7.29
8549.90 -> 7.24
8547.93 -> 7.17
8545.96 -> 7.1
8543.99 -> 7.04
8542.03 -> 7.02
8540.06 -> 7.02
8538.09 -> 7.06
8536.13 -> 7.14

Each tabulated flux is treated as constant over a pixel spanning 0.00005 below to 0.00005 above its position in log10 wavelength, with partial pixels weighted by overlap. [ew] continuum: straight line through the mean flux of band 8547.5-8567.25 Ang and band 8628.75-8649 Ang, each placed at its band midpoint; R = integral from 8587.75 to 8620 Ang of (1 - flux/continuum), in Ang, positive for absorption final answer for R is -2.95 Ang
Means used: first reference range 7.21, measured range 7.71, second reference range 6.96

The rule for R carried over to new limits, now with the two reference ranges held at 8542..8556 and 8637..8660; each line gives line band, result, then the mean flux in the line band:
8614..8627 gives -1.0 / 7.72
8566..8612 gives -1.5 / 7.41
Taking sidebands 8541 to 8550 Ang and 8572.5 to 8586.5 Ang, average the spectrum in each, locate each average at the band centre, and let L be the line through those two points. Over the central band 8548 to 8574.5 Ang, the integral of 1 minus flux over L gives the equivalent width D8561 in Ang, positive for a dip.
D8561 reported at -0.5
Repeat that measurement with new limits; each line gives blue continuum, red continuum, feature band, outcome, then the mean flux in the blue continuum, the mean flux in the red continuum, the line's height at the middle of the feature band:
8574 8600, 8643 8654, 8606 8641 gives -1.0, 7.33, 7.15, 7.22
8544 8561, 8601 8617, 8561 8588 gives 1.1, 7.2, 7.71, 7.4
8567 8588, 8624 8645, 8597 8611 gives -1.3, 7.08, 7.07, 7.08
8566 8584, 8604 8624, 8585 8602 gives -0.5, 7.09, 7.72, 7.39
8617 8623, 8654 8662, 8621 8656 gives 2.3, 7.78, 7.63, 7.7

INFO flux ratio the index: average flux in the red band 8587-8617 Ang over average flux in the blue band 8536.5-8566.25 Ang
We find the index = 1.07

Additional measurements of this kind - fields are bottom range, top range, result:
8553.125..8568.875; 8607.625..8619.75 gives 1.07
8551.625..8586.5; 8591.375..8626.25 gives 1.09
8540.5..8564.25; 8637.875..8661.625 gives 1.01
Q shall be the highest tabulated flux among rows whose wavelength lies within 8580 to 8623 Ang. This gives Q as 7.87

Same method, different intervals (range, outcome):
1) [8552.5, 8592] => 7.59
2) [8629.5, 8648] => 7.19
